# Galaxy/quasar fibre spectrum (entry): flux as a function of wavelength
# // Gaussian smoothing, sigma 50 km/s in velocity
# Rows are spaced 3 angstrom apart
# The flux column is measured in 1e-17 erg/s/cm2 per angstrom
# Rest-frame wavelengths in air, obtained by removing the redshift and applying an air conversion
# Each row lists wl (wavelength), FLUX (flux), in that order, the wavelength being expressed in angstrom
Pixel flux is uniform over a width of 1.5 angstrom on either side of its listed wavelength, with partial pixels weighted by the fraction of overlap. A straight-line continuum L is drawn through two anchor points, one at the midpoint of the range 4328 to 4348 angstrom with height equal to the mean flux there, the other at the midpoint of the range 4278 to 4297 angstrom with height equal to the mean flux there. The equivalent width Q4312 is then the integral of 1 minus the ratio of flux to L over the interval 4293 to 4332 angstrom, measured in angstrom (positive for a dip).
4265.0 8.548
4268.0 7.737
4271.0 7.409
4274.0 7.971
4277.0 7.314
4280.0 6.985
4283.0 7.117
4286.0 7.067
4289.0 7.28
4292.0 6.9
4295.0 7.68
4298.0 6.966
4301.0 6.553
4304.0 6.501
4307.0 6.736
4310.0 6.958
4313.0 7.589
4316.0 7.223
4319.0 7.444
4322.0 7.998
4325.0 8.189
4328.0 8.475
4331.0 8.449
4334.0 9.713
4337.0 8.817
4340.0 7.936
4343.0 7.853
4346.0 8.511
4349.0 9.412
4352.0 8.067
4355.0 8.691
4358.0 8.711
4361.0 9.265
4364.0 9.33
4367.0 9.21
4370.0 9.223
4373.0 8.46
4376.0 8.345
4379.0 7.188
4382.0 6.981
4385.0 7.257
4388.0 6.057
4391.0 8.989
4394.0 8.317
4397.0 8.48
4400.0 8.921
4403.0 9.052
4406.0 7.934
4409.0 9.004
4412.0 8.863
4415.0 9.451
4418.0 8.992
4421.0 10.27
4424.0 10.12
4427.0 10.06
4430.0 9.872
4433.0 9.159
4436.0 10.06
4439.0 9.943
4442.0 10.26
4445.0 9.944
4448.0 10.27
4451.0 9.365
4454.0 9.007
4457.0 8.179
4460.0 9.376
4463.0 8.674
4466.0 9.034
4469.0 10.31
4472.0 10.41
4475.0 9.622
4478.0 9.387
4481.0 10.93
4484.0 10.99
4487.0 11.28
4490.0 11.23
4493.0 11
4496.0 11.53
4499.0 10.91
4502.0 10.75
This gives 2.2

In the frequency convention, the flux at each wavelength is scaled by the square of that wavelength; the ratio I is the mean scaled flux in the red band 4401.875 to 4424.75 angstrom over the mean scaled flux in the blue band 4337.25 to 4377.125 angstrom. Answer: 1.1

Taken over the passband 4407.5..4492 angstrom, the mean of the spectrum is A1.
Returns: 9.8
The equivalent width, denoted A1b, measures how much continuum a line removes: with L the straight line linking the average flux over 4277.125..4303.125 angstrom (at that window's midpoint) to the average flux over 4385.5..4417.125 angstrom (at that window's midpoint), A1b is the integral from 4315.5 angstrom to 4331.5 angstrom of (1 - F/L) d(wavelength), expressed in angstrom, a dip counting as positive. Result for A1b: -1.04 angstrom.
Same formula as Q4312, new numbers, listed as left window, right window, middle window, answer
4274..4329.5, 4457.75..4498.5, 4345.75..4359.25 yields -0.9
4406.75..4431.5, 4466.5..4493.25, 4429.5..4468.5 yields 2.0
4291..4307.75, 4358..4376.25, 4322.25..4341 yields -1.6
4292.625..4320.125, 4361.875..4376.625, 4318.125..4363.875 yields -2.5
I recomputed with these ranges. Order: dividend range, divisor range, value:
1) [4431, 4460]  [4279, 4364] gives 1.29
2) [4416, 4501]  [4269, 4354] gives 1.39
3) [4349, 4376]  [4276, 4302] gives 1.29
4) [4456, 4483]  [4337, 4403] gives 1.20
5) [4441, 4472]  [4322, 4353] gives 1.17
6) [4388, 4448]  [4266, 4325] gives 1.35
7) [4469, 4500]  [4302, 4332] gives 1.54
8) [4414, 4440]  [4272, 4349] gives 1.35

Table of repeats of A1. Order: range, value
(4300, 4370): 8.19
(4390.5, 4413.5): 8.68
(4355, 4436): 8.77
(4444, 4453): 9.81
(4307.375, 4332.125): 7.73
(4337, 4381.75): 8.55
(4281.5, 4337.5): 7.54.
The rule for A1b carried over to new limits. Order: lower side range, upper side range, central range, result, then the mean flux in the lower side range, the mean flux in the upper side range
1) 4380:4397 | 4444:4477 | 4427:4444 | -2.05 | 7.6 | 9.46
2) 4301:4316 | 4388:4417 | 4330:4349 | -2.85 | 6.93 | 8.64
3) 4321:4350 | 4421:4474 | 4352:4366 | -0.22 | 8.53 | 9.67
